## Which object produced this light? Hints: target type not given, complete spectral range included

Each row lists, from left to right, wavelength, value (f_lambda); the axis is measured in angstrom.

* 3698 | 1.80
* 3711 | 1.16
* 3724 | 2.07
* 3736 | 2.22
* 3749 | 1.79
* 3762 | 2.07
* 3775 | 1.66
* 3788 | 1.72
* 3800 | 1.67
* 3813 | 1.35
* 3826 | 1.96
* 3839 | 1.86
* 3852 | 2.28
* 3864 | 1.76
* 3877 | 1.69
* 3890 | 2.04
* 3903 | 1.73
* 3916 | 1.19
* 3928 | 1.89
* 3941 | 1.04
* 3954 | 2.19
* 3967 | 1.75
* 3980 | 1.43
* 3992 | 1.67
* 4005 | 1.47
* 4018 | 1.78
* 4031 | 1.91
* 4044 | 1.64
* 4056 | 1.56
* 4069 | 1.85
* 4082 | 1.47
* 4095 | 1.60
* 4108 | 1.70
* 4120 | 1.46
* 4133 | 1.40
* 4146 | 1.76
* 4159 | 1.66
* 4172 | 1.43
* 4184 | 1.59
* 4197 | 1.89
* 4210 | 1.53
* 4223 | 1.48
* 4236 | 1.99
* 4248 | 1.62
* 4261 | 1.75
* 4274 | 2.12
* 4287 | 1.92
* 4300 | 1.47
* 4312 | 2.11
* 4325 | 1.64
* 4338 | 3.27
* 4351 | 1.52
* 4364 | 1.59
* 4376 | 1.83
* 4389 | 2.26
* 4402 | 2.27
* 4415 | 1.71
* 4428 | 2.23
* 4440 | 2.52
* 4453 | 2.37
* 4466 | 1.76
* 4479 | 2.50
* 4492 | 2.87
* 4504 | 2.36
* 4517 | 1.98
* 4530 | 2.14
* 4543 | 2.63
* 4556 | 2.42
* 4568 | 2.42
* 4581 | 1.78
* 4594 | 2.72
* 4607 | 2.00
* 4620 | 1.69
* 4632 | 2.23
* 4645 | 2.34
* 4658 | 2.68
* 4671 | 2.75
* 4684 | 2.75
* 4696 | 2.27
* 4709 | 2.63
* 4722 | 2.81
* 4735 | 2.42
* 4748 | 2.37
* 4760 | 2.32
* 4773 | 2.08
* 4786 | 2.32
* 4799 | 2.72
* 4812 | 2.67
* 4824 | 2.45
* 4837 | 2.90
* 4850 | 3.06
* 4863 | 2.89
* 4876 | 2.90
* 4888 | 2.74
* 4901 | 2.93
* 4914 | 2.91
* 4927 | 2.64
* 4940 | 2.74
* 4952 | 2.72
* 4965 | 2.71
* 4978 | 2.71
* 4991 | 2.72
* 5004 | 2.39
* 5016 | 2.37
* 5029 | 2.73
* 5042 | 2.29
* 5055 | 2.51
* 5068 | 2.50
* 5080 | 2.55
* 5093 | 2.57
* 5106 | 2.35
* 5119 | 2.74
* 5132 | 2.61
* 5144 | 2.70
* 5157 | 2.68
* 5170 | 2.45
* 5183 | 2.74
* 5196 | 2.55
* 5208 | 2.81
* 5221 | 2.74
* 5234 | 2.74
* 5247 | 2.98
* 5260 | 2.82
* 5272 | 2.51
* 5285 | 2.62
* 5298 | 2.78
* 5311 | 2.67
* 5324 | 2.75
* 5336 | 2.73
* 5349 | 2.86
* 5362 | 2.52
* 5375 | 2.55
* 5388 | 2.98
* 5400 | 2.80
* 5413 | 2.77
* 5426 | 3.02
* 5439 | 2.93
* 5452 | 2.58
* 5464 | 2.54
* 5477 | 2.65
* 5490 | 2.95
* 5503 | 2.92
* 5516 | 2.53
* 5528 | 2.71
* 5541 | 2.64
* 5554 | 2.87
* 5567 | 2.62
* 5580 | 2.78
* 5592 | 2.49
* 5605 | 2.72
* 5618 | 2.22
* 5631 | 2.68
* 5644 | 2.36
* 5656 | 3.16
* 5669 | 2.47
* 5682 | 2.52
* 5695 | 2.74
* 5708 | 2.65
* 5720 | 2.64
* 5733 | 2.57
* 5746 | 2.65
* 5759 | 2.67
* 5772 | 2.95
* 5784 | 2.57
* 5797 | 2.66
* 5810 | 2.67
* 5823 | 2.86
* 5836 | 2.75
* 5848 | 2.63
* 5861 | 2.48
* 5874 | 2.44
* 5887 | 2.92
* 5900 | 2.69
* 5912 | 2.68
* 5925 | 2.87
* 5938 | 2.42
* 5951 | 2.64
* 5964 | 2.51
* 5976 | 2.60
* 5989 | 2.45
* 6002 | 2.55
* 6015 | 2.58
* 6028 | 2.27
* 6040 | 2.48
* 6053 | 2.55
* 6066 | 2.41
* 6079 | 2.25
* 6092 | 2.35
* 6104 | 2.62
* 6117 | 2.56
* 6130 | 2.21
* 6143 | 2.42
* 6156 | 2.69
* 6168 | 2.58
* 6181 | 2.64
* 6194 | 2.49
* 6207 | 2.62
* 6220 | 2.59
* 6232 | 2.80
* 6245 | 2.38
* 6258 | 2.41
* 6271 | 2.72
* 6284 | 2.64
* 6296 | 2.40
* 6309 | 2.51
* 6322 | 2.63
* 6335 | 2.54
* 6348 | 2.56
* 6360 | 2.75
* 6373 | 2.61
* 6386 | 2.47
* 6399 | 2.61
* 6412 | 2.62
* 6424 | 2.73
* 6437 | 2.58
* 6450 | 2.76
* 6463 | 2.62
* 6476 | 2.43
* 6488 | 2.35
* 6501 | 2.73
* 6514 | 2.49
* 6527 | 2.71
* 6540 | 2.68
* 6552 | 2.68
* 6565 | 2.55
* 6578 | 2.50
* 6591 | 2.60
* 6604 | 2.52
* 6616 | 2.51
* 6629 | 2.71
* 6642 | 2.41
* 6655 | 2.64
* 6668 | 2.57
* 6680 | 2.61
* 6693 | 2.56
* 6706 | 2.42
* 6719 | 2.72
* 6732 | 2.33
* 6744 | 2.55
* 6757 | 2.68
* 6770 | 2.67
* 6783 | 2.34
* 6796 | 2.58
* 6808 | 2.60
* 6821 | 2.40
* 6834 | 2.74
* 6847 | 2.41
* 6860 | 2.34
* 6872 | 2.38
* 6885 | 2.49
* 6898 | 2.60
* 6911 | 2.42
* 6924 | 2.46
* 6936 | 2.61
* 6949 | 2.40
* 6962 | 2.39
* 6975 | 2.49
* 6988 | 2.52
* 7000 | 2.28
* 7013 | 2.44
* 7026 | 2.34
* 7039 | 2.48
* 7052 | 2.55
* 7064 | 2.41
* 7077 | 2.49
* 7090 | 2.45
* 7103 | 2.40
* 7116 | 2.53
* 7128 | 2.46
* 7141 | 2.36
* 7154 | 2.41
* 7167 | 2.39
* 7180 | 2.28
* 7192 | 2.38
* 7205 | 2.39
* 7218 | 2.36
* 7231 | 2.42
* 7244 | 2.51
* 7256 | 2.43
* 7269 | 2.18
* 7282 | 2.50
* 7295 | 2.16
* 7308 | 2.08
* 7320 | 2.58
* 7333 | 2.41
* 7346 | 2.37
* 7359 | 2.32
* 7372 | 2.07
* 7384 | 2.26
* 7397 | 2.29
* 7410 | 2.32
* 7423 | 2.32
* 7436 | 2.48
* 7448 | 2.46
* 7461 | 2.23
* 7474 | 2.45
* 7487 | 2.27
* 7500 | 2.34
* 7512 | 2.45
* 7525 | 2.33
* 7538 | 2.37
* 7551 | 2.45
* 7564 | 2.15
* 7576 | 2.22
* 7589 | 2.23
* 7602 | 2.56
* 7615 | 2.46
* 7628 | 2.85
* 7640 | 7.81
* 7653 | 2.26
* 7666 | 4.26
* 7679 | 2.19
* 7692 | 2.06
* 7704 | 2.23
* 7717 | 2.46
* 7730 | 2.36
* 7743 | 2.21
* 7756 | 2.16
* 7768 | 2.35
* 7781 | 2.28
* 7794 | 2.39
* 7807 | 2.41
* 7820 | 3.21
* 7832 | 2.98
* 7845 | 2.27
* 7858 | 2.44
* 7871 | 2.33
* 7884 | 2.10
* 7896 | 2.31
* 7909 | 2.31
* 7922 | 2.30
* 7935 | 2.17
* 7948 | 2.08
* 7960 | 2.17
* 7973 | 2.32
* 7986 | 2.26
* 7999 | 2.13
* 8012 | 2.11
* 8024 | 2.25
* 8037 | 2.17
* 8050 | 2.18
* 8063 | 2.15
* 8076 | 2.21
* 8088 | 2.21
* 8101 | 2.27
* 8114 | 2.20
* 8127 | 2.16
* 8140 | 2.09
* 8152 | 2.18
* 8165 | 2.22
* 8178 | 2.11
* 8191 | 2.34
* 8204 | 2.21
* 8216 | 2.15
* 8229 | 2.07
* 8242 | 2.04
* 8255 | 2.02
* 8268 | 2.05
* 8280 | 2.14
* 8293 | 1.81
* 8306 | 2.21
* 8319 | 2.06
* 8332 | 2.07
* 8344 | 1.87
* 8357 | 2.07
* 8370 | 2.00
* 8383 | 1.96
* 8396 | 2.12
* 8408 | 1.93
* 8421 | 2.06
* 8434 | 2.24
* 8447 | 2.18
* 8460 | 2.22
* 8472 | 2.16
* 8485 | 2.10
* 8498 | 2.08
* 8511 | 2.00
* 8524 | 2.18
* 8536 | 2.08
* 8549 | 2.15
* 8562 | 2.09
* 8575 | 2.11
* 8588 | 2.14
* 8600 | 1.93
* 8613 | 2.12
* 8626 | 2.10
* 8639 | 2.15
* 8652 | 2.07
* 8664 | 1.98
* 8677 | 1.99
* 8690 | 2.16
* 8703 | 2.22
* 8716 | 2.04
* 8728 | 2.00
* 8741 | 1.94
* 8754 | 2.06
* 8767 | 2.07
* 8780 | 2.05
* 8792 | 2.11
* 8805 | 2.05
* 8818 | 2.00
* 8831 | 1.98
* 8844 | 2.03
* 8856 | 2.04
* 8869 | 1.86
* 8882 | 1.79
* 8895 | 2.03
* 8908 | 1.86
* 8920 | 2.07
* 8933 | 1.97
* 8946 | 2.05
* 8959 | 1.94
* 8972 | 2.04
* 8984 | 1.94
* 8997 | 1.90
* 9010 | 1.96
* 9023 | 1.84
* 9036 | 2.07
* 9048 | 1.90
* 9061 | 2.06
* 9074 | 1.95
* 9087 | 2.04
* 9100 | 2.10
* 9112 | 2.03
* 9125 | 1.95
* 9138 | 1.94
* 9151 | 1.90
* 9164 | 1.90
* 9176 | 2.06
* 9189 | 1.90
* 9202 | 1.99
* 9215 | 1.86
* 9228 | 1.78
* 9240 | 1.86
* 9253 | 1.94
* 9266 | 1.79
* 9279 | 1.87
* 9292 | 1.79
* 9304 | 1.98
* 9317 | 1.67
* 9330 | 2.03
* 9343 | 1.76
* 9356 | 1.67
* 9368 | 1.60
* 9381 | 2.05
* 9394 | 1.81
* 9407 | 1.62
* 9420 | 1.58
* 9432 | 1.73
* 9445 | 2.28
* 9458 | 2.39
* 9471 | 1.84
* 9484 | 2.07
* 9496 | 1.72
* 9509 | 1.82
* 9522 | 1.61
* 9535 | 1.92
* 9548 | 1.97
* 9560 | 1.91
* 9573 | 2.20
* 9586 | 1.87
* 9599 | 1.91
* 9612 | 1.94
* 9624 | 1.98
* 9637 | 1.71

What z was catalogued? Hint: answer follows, 0.164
